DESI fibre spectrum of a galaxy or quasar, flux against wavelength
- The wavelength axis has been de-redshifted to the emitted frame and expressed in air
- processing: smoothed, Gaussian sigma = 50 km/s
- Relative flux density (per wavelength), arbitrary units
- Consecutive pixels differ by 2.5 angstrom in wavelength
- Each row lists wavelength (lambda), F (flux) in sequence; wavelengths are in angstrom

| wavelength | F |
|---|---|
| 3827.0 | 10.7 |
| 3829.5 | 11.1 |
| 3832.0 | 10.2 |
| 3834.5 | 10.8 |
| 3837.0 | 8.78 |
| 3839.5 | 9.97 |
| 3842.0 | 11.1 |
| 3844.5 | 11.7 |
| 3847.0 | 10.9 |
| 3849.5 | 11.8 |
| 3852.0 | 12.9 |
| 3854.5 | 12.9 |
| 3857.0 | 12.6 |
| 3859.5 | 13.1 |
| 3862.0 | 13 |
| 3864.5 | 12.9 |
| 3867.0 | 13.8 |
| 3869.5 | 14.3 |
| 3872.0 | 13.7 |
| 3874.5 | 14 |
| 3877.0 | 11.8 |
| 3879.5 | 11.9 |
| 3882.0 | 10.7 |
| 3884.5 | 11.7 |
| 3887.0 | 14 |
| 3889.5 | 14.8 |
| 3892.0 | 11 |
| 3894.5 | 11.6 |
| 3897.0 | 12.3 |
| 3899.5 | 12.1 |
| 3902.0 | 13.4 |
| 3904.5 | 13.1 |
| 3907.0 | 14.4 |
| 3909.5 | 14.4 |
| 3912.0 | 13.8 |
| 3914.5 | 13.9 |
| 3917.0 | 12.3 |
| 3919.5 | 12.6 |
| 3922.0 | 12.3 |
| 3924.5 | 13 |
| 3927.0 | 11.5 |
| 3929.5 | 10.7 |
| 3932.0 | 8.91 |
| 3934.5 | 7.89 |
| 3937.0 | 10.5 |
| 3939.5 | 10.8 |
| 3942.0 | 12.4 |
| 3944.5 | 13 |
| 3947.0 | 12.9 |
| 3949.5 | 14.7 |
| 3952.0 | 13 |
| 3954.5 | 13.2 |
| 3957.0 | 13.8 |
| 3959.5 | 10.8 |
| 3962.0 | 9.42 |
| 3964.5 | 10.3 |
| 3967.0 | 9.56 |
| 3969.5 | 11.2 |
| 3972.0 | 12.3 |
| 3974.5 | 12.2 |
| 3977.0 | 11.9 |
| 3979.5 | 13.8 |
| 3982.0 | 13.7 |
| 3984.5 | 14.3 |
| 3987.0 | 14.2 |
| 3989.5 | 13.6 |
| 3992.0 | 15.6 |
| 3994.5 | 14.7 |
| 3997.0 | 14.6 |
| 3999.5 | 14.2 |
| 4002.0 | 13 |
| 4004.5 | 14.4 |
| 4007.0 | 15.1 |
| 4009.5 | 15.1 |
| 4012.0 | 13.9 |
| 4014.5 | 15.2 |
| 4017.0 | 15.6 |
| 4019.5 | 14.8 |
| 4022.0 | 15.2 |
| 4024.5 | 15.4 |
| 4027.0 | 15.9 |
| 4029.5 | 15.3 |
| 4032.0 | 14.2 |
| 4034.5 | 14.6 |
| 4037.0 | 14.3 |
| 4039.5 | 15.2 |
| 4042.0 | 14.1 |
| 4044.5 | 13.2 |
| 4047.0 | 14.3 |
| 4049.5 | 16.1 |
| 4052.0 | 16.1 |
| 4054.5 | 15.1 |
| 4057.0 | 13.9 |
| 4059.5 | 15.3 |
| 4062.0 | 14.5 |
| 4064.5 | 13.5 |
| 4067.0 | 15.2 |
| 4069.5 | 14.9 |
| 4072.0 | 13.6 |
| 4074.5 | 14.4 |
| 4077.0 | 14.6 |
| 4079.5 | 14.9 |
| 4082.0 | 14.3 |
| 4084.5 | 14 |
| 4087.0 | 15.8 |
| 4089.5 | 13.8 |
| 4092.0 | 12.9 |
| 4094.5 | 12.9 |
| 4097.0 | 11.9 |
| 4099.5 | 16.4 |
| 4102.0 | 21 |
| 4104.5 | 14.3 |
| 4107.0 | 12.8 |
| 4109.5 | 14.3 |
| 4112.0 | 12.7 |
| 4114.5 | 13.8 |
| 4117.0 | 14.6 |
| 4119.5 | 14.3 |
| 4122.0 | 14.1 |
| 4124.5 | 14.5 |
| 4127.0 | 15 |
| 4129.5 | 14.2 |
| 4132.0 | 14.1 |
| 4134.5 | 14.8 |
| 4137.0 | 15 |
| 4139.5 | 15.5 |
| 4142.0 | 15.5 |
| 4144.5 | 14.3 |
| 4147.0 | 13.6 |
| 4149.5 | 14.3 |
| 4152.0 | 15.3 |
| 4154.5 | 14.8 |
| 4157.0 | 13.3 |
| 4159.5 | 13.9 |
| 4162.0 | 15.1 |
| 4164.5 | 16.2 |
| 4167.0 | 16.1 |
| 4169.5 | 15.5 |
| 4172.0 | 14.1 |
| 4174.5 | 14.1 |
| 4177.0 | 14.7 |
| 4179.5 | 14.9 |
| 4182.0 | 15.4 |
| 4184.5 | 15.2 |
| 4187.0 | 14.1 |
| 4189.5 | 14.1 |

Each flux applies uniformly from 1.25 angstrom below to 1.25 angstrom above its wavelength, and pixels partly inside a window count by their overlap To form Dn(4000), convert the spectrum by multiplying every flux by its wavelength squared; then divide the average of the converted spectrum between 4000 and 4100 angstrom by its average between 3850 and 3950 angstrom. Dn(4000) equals 1.3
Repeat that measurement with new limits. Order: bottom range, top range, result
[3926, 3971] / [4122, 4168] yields 1.43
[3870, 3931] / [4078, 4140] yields 1.26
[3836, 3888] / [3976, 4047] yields 1.27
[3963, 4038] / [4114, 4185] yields 1.14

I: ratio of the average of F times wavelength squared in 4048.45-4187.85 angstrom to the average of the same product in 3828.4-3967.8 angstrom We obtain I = 1.35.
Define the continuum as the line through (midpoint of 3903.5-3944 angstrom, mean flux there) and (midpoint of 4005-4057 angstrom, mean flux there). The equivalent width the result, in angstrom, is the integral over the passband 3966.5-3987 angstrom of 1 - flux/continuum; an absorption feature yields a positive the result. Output 1.3 angstrom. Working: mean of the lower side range 12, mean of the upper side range 14.9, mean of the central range 12.6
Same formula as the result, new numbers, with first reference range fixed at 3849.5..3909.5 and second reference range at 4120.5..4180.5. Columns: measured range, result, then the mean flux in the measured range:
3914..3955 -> 4.1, 11.9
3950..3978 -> 3.7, 11.7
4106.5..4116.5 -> 0.6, 13.5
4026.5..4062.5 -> -2.1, 14.8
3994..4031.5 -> -2.8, 14.8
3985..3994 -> -0.6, 14.5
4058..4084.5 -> -0.6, 14.5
